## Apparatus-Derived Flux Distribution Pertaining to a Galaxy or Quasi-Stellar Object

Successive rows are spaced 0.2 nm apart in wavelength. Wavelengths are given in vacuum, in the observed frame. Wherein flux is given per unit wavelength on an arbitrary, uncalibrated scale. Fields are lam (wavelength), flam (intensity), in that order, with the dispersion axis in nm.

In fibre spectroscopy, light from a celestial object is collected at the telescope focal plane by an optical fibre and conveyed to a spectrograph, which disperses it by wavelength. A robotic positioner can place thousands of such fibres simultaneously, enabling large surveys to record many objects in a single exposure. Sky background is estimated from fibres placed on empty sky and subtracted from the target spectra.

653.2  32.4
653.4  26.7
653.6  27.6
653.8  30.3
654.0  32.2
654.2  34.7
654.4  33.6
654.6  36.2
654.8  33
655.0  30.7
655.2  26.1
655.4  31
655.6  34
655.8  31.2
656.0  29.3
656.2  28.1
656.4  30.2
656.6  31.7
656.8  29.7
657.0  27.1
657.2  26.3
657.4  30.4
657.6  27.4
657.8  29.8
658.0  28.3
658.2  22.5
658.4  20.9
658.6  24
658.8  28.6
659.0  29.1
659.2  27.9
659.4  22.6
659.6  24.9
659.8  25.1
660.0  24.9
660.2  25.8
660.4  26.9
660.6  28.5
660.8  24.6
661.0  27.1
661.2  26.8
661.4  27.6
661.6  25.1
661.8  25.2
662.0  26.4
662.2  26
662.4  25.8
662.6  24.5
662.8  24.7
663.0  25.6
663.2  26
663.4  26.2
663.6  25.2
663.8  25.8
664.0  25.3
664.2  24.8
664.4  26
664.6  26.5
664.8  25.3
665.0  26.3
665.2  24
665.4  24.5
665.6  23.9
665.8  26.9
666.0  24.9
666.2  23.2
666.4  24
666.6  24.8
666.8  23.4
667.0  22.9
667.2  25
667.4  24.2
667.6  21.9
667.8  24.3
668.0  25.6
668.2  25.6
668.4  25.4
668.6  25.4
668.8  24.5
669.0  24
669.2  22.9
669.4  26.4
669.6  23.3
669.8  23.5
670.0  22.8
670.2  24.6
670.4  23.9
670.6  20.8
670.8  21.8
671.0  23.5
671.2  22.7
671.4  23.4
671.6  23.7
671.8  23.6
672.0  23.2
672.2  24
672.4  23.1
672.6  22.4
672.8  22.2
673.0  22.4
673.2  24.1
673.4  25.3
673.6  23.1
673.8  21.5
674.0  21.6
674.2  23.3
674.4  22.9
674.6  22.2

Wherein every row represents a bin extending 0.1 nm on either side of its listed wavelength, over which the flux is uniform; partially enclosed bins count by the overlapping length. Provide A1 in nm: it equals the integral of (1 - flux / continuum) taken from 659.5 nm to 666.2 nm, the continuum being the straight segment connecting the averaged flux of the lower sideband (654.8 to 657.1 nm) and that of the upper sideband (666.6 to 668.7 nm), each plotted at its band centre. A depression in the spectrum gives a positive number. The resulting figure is 0.27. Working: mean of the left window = 30.1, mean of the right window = 24.4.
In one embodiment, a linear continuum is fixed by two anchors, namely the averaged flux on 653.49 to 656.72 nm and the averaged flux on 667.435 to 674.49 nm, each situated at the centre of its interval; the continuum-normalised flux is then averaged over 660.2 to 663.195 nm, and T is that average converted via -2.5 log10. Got 0.08 mag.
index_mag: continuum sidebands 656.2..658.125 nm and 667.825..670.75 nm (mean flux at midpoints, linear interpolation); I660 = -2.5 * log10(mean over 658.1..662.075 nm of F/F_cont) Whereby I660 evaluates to 0.08 mag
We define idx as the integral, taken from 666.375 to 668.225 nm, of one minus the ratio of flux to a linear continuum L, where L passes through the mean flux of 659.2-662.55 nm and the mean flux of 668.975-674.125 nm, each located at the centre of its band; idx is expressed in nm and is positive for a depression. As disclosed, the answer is 0.01 nm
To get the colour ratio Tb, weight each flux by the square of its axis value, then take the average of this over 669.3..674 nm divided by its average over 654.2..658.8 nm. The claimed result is 0.8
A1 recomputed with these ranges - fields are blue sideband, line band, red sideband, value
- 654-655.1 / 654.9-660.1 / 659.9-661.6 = 0.42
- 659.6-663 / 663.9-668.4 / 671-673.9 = 0.00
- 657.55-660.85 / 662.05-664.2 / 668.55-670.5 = -0.02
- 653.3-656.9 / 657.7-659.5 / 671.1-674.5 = 0.21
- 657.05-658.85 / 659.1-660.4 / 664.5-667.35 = 0.03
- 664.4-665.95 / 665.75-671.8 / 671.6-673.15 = 0.07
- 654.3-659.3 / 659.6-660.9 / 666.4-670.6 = 0.08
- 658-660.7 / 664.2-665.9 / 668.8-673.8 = -0.06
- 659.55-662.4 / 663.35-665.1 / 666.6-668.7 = -0.03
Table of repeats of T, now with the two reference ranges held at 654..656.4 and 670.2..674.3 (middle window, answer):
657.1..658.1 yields 0.072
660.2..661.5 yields 0.075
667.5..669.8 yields 0.017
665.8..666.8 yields 0.069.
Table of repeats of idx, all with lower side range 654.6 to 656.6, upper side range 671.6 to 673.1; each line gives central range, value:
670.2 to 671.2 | 0.045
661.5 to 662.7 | 0.098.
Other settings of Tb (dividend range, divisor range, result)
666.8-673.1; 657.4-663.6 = 0.93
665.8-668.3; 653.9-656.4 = 0.80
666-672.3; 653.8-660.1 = 0.86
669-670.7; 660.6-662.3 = 0.92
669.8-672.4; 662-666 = 0.93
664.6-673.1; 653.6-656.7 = 0.80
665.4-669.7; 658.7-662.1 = 0.95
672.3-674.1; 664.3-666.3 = 0.93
